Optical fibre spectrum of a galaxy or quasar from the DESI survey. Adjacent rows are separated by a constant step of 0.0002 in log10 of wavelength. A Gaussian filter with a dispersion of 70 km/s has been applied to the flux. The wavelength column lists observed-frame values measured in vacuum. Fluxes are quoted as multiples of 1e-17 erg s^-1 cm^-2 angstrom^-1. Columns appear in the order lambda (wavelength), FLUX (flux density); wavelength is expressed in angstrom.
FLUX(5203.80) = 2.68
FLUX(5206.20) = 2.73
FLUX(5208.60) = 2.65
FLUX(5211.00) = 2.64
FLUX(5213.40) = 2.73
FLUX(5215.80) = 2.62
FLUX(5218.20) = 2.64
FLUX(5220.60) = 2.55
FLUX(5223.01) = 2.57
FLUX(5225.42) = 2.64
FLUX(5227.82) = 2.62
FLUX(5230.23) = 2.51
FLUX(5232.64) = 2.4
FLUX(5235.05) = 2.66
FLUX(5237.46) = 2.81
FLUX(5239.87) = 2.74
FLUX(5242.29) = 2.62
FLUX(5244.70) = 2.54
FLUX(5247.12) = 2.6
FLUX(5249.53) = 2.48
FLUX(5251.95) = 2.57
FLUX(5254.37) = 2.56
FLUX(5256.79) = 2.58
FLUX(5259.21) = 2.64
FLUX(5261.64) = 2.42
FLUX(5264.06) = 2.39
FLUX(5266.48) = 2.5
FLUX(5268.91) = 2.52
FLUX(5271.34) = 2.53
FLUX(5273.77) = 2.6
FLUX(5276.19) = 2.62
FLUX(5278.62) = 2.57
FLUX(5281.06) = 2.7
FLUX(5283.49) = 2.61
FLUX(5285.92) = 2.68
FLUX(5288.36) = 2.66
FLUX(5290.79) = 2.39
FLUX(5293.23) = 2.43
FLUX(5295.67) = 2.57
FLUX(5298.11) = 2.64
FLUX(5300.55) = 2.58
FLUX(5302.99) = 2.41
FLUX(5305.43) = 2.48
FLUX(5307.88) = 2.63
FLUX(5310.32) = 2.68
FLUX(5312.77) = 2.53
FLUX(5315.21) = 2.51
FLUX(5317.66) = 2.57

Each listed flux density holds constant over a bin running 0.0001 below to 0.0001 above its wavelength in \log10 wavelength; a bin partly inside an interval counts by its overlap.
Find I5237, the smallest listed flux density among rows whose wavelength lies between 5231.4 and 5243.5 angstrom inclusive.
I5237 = 2.4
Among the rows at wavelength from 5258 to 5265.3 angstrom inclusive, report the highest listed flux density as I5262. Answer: 2.64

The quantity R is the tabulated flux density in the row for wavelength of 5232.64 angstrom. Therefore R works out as 2.4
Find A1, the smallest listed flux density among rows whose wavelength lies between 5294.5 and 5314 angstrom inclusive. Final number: 2.41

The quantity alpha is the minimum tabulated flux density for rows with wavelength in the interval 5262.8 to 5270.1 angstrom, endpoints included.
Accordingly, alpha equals 2.39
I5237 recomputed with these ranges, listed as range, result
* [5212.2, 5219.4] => 2.62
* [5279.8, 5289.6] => 2.61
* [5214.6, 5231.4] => 2.51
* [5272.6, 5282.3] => 2.57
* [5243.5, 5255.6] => 2.48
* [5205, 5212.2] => 2.64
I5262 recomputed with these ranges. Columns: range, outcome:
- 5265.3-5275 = 2.6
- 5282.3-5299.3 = 2.68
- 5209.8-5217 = 2.73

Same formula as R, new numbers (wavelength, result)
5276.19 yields 2.62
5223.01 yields 2.57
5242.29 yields 2.62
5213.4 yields 2.73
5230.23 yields 2.51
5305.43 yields 2.48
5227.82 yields 2.62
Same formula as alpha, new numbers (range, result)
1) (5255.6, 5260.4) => 2.58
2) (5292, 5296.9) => 2.43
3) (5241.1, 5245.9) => 2.54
